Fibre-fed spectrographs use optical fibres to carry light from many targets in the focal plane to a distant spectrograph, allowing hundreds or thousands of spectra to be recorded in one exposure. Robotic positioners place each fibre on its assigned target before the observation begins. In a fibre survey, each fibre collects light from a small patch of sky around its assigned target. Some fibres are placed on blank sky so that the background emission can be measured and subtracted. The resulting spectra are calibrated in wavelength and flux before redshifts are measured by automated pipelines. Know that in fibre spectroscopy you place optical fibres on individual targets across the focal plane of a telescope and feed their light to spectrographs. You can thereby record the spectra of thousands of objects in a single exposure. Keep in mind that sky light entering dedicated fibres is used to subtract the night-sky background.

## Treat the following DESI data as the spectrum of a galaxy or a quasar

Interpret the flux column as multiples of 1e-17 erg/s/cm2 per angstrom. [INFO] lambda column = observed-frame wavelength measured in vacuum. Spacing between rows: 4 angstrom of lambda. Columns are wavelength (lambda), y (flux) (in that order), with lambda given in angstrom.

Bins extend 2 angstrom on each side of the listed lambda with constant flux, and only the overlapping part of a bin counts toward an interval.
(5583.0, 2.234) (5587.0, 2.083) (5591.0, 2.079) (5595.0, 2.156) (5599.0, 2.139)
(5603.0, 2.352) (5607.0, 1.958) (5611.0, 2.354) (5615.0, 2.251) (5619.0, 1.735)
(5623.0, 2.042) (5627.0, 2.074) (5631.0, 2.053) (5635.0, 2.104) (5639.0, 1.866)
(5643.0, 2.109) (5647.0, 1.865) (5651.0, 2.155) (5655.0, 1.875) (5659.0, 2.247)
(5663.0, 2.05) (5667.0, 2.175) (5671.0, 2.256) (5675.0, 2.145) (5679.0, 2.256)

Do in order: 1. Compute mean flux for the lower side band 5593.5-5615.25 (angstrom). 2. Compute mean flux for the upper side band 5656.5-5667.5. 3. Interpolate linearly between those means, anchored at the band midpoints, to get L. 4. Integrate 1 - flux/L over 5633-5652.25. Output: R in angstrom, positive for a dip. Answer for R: 1.31 angstrom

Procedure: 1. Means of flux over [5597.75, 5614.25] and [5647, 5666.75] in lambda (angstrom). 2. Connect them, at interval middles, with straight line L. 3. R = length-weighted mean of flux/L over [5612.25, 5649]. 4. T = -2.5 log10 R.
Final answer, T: 0.06 mag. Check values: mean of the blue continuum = 2.21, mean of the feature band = 2.02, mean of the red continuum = 2.07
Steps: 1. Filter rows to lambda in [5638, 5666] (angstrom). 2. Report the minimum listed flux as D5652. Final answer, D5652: 1.865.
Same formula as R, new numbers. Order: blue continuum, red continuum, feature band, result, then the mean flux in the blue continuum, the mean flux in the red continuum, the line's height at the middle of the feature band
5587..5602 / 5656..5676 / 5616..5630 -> 1.1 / 2.13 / 2.16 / 2.14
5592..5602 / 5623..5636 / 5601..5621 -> -0.1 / 2.16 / 2.07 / 2.12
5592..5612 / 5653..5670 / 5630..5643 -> 0.7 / 2.18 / 2.1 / 2.13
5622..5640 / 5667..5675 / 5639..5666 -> 1.1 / 2.04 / 2.21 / 2.13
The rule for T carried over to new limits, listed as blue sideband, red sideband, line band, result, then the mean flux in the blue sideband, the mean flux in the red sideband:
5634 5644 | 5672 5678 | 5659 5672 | -0.01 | 2.01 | 2.18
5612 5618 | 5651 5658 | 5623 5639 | 0.03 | 2.18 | 2.01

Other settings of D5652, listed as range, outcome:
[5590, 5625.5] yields 1.735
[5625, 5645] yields 1.866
